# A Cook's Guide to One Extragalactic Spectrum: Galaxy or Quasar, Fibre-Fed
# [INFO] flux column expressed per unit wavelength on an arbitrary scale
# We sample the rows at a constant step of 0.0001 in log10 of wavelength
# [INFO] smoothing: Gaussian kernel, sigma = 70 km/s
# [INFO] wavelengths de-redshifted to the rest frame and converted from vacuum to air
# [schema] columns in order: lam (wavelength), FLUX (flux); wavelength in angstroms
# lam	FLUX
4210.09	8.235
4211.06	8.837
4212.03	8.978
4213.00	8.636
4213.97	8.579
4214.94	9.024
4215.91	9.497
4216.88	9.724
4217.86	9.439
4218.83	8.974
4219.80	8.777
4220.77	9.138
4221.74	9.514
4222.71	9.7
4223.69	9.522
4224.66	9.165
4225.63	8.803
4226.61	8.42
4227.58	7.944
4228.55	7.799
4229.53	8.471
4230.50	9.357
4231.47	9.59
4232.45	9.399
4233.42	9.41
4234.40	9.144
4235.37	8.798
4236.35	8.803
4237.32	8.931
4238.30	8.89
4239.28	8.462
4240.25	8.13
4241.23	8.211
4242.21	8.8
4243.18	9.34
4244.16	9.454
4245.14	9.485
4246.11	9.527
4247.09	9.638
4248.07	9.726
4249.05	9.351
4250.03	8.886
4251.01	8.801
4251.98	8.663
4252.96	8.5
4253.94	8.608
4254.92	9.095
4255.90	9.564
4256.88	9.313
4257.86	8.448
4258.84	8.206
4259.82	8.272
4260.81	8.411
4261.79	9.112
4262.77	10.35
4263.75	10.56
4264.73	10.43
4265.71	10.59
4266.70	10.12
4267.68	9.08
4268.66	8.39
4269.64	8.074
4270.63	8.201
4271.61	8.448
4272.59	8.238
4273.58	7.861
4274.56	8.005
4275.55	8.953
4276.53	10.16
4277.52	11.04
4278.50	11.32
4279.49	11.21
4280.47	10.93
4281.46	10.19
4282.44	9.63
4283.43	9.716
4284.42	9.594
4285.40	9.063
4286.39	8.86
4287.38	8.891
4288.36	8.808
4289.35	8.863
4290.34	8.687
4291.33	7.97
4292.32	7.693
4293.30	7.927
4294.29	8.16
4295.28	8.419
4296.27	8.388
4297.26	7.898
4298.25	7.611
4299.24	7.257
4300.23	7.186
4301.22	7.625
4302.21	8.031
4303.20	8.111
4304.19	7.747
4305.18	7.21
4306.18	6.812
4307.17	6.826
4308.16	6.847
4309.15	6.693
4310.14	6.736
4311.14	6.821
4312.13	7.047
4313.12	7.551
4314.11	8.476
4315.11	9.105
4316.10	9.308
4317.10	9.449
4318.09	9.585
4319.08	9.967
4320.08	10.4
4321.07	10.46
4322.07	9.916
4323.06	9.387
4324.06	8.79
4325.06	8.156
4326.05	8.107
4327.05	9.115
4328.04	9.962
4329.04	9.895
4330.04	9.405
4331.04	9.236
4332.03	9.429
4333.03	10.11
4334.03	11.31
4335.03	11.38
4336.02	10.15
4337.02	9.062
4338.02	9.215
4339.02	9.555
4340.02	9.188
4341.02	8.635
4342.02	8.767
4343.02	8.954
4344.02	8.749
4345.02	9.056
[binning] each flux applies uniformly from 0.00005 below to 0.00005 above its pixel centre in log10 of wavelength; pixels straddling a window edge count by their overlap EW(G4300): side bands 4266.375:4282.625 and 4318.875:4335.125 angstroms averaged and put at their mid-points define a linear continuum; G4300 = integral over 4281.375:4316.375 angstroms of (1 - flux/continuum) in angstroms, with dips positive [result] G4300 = 5.3 angstroms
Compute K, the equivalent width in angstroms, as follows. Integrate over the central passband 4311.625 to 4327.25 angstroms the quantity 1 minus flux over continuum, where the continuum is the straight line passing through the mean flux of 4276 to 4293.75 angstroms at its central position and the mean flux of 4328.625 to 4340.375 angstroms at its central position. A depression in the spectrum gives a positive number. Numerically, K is 1.09 angstroms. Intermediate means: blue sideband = 9.48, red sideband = 9.83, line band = 9.05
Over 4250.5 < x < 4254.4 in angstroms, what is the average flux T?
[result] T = 8.66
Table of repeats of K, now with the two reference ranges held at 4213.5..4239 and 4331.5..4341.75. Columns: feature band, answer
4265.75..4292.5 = 0.5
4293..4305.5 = 2.2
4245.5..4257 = 0.1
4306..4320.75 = 2.2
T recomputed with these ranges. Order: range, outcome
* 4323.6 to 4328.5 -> 8.83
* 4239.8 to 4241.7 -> 8.16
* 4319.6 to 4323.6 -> 10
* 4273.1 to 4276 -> 8.26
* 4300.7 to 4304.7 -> 7.88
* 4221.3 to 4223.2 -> 9.6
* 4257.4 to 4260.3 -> 8.31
